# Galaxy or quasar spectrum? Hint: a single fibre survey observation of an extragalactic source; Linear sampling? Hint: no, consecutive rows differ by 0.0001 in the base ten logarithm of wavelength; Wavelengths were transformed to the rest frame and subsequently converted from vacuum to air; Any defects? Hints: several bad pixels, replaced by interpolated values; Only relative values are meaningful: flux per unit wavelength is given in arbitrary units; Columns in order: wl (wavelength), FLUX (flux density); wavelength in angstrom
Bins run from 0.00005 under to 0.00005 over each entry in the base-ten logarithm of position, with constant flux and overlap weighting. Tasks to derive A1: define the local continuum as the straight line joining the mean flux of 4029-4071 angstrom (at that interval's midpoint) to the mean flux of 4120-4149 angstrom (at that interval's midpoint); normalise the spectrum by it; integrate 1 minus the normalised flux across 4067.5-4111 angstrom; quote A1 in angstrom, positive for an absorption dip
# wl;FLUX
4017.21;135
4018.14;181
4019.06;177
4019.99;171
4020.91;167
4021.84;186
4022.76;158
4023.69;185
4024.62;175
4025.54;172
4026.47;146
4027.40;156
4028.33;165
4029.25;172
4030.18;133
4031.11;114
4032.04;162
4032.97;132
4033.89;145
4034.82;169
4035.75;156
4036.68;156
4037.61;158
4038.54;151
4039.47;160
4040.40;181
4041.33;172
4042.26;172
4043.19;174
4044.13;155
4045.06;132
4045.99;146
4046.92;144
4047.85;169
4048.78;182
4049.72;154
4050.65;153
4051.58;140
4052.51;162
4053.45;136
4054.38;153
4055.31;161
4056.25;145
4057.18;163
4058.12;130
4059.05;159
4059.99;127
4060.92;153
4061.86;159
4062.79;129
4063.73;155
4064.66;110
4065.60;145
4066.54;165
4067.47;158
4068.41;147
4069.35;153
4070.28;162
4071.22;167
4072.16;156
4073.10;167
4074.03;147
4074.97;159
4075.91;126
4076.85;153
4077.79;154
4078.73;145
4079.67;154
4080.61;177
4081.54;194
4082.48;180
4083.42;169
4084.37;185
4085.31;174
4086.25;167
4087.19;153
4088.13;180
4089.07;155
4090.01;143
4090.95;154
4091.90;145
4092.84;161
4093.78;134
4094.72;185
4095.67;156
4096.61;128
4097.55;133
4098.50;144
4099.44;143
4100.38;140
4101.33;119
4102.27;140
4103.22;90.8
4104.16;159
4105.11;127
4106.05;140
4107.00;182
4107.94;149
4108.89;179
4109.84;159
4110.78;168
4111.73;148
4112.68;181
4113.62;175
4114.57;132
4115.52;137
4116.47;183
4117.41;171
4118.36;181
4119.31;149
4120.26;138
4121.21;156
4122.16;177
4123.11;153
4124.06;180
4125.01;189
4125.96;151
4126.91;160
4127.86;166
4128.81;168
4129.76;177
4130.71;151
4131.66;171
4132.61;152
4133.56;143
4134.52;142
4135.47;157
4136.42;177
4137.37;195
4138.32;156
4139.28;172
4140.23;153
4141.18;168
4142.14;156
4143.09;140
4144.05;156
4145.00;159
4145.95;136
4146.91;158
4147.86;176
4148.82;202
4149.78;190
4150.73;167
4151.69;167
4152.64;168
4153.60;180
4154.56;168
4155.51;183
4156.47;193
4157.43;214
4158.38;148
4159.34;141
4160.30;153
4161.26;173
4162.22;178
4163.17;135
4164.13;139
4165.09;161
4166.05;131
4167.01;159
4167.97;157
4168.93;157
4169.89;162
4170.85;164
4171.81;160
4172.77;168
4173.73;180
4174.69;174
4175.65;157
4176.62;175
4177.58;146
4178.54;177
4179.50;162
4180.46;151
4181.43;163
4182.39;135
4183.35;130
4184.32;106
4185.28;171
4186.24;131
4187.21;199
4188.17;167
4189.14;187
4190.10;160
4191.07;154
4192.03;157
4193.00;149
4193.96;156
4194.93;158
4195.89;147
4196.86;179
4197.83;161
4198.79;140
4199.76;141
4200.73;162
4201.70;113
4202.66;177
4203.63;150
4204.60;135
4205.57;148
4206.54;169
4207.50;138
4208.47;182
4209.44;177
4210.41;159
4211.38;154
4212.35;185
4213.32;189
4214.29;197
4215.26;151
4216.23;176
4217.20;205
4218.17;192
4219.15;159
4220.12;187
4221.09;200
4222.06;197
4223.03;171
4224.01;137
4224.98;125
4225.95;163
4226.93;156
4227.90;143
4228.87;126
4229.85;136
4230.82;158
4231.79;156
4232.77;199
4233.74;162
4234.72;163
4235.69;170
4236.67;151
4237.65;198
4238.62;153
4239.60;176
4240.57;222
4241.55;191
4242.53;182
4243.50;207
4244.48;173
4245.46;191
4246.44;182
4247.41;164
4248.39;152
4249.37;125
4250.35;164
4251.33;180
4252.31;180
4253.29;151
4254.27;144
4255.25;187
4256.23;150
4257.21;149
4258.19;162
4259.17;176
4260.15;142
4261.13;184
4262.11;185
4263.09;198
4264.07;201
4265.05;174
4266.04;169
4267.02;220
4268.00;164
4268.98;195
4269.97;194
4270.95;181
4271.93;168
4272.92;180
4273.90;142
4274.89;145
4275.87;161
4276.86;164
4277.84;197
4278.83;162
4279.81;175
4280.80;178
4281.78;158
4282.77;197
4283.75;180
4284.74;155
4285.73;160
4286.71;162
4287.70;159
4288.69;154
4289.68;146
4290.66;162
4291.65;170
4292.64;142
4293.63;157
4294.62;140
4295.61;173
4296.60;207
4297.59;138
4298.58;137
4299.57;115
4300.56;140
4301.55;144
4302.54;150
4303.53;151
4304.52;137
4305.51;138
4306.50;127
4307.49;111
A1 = 0.7 angstrom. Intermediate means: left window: 152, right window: 162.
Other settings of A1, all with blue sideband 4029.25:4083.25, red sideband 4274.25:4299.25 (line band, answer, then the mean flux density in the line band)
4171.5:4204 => 0.36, 157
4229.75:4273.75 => -3.35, 174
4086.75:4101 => 0.50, 150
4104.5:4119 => -0.43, 161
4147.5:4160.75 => -1.46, 175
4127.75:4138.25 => -0.42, 163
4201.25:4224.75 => -1.24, 168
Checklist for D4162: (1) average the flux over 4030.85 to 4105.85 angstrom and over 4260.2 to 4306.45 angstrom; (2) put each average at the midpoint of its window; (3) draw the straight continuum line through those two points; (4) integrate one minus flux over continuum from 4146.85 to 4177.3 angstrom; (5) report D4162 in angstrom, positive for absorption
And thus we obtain -1.7 angstrom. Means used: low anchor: 153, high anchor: 165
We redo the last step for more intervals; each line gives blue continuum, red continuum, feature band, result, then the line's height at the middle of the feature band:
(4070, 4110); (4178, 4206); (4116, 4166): -3.4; 154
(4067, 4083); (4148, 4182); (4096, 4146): 2.0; 162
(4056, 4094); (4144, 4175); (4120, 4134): -0.1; 162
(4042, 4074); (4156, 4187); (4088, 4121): 0.7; 155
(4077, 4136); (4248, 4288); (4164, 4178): 0.2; 162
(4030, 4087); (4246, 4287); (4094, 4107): 1.5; 158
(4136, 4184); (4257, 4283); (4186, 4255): 1.7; 170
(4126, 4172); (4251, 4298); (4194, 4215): 0.8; 166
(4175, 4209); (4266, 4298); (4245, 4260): 0.1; 164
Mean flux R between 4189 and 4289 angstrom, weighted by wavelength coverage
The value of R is 168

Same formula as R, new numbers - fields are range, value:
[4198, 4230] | 162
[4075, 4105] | 153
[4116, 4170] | 164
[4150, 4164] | 169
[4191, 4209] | 154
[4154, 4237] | 161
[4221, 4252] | 168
